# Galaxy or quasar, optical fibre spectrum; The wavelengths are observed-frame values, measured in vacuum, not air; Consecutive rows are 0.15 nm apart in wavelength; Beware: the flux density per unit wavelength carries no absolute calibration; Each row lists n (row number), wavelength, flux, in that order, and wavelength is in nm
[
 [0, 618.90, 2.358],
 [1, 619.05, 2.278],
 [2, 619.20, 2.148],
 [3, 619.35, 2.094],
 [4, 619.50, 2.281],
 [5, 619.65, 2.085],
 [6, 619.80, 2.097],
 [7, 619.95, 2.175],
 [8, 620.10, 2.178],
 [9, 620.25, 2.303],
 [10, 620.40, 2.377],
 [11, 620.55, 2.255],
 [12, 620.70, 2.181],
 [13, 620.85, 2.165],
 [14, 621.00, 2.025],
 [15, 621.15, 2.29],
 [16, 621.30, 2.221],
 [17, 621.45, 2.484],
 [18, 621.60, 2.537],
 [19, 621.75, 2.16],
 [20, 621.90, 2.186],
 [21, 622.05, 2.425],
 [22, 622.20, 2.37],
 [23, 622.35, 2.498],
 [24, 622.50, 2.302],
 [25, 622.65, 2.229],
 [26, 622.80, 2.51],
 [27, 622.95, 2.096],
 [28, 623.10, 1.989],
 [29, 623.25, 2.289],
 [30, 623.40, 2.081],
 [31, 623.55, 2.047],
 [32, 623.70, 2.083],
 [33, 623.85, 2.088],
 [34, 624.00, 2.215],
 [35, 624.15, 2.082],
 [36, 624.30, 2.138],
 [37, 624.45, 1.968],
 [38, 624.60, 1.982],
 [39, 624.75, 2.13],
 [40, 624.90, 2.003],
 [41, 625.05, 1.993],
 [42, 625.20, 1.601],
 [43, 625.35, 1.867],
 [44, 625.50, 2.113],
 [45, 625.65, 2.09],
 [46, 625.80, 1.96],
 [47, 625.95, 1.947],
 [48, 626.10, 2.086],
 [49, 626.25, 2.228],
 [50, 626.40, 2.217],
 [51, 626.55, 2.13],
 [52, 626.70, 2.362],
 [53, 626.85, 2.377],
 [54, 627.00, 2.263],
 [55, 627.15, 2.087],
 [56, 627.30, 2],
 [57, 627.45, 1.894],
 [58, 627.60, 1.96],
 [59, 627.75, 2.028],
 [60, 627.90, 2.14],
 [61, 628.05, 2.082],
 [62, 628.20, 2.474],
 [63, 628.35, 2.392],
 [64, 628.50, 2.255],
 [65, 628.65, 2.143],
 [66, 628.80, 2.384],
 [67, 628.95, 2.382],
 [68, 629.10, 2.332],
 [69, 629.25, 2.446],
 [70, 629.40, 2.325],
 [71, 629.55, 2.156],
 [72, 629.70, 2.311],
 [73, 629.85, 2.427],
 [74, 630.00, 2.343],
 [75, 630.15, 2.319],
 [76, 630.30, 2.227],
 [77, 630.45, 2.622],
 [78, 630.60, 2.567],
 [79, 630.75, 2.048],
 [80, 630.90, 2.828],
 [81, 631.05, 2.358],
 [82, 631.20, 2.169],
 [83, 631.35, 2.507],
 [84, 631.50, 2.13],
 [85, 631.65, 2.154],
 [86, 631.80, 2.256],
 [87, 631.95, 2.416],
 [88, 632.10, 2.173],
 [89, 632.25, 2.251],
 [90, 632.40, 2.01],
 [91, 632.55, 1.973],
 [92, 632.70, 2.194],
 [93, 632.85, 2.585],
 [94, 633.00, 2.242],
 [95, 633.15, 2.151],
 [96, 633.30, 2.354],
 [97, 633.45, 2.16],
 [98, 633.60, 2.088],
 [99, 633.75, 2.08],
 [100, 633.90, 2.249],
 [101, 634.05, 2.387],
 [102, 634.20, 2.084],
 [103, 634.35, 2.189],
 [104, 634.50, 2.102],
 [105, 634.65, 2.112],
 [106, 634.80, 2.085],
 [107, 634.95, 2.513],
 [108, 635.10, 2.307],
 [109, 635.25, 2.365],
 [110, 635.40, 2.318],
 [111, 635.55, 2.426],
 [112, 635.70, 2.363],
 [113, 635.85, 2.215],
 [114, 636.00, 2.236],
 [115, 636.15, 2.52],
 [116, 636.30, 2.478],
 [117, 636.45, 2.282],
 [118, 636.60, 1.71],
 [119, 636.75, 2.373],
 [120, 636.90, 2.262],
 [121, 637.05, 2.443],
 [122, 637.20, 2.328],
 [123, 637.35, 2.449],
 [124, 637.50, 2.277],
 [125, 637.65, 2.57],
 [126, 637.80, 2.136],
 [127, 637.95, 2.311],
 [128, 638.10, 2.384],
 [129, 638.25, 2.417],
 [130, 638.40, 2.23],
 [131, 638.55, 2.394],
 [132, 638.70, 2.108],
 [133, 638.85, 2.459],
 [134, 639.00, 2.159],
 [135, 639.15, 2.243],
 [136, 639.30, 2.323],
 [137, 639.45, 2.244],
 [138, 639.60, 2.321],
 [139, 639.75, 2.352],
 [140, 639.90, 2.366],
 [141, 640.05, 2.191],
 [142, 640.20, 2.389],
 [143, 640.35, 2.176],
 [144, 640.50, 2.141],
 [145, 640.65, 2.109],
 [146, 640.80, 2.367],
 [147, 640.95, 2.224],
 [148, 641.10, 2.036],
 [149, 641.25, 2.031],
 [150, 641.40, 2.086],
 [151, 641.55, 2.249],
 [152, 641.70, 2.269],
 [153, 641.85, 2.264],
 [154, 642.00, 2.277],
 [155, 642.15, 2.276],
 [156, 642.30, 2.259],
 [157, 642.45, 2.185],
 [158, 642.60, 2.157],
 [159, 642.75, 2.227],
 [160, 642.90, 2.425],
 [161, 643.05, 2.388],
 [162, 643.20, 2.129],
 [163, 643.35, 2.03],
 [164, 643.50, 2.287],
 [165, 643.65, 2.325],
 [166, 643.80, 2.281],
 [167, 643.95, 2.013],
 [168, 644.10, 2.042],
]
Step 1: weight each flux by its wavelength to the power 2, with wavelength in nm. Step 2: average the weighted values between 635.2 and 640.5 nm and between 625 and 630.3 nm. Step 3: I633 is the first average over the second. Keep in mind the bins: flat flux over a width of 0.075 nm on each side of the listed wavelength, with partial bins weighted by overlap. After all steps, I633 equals 1.09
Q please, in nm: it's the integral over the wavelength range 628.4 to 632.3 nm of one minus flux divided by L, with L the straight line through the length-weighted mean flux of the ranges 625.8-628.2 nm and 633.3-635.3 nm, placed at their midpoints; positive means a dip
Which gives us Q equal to -0.29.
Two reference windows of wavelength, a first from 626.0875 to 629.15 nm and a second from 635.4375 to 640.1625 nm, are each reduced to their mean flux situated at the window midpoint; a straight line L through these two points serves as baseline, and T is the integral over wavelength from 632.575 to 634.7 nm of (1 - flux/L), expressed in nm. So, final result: 0.05 nm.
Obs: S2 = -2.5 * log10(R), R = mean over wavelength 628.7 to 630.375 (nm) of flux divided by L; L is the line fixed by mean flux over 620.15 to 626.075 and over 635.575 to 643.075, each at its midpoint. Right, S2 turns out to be -0.06 mag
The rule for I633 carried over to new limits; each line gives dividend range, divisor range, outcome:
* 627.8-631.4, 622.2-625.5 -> 1.13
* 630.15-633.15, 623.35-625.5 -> 1.16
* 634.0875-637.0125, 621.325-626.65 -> 1.09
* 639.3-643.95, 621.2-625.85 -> 1.10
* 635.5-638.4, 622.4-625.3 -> 1.15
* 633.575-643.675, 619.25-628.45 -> 1.10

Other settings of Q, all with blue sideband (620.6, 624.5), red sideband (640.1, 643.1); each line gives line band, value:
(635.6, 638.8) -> -0.13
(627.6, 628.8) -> 0.01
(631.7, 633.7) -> 0.01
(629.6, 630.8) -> -0.07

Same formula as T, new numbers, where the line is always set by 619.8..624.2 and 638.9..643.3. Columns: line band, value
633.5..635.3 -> 0.020 nm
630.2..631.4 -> -0.095 nm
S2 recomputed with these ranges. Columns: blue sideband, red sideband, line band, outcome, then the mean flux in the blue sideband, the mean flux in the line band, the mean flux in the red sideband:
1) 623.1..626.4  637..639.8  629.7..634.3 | -0.04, 2.05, 2.28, 2.32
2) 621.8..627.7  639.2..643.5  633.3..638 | -0.04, 2.13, 2.27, 2.23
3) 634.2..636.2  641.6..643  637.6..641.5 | 0.00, 2.28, 2.26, 2.26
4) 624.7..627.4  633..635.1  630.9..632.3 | -0.07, 2.08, 2.3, 2.2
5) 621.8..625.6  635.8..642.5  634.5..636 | -0.03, 2.13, 2.29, 2.27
